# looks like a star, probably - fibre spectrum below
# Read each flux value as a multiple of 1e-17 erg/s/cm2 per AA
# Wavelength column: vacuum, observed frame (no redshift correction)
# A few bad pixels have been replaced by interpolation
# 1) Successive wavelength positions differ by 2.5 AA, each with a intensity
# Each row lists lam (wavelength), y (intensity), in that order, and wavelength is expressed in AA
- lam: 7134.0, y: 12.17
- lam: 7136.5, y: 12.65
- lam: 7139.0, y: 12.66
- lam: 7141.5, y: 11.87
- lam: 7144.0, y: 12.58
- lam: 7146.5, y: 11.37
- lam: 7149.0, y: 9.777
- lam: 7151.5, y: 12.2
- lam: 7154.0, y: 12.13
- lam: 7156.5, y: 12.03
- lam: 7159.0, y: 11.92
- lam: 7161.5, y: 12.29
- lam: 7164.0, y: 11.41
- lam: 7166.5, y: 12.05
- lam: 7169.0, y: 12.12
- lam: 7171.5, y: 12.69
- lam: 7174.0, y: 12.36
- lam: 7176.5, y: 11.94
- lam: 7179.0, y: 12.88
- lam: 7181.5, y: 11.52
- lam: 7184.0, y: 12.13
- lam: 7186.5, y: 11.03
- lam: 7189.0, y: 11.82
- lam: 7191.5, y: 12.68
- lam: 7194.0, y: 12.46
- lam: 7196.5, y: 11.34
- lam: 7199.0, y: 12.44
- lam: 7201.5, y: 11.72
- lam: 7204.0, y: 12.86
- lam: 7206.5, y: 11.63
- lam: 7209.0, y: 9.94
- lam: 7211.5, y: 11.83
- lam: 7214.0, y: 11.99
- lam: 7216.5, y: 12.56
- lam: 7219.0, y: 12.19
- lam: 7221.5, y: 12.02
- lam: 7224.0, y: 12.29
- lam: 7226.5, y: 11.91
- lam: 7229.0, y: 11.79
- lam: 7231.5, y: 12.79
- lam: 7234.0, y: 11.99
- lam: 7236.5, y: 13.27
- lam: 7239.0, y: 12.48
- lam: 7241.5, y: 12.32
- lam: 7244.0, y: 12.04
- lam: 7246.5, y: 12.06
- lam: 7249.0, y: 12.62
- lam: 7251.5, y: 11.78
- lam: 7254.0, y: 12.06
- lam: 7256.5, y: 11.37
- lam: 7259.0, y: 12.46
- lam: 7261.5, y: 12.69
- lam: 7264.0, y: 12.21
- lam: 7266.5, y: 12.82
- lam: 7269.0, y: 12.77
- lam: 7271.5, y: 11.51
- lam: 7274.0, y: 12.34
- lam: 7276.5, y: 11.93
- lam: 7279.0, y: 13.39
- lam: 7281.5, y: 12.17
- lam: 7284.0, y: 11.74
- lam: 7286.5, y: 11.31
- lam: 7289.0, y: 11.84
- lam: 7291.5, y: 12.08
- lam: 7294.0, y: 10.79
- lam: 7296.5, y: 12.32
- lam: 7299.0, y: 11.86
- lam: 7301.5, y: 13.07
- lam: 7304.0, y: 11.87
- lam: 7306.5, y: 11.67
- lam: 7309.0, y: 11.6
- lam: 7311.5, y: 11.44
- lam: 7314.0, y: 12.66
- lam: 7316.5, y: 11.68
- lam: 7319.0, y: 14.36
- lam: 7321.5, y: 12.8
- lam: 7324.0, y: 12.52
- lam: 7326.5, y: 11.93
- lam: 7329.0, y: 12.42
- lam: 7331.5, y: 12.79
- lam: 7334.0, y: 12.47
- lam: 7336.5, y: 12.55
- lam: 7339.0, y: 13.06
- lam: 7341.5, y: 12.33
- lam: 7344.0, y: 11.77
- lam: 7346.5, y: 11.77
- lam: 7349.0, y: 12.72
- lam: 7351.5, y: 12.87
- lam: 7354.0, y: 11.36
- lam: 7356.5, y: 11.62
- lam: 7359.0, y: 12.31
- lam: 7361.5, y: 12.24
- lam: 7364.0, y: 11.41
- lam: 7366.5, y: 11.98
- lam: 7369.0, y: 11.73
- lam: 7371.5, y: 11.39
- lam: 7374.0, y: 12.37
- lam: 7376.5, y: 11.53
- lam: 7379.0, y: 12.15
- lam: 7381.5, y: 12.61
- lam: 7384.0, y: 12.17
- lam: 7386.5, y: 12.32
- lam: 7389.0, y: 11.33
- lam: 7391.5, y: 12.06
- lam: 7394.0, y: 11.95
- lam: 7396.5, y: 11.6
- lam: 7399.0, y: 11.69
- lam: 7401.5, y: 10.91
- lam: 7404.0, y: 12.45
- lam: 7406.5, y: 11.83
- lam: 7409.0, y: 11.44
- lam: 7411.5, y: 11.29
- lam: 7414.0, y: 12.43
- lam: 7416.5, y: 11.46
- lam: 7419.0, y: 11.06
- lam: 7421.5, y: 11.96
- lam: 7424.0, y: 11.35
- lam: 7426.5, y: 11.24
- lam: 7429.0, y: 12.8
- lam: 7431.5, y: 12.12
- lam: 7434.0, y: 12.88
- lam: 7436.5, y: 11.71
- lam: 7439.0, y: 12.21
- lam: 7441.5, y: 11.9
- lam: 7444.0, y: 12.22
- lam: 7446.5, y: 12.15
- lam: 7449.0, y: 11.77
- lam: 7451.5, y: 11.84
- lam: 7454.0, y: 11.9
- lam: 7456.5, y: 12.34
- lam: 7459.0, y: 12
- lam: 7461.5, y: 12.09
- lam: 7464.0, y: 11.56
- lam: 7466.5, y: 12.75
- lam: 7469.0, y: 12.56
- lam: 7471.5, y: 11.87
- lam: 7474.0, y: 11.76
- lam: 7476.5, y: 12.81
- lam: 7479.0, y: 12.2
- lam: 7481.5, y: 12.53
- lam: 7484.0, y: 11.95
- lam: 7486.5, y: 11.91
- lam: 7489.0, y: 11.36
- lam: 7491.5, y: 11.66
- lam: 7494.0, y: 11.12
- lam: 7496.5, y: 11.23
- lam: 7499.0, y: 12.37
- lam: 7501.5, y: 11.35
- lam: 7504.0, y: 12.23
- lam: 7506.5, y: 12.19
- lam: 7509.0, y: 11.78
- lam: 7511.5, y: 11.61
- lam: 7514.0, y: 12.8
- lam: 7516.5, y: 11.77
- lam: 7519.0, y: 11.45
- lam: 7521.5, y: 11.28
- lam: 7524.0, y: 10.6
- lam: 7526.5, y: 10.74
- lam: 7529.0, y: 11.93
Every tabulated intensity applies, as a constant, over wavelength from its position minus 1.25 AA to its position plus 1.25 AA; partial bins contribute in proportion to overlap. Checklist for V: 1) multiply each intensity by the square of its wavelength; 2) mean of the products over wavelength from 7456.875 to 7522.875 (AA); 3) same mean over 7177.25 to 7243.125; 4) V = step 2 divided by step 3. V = 1.1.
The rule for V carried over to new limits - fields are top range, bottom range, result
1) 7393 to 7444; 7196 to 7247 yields 1.03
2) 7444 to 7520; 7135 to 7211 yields 1.09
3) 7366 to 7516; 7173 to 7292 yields 1.04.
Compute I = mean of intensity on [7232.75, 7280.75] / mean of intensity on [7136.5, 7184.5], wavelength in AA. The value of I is 1.0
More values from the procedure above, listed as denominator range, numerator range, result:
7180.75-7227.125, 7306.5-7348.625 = 1.04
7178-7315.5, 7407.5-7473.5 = 0.99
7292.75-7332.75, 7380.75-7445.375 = 0.97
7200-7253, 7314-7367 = 1.02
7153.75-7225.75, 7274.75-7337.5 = 1.02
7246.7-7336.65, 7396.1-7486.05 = 0.98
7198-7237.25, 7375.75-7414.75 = 0.98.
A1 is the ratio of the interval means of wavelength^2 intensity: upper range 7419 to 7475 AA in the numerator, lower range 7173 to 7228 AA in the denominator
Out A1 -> 1.07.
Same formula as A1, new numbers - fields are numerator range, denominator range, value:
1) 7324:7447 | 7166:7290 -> 1.03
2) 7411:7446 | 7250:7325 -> 1.02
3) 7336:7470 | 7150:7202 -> 1.06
